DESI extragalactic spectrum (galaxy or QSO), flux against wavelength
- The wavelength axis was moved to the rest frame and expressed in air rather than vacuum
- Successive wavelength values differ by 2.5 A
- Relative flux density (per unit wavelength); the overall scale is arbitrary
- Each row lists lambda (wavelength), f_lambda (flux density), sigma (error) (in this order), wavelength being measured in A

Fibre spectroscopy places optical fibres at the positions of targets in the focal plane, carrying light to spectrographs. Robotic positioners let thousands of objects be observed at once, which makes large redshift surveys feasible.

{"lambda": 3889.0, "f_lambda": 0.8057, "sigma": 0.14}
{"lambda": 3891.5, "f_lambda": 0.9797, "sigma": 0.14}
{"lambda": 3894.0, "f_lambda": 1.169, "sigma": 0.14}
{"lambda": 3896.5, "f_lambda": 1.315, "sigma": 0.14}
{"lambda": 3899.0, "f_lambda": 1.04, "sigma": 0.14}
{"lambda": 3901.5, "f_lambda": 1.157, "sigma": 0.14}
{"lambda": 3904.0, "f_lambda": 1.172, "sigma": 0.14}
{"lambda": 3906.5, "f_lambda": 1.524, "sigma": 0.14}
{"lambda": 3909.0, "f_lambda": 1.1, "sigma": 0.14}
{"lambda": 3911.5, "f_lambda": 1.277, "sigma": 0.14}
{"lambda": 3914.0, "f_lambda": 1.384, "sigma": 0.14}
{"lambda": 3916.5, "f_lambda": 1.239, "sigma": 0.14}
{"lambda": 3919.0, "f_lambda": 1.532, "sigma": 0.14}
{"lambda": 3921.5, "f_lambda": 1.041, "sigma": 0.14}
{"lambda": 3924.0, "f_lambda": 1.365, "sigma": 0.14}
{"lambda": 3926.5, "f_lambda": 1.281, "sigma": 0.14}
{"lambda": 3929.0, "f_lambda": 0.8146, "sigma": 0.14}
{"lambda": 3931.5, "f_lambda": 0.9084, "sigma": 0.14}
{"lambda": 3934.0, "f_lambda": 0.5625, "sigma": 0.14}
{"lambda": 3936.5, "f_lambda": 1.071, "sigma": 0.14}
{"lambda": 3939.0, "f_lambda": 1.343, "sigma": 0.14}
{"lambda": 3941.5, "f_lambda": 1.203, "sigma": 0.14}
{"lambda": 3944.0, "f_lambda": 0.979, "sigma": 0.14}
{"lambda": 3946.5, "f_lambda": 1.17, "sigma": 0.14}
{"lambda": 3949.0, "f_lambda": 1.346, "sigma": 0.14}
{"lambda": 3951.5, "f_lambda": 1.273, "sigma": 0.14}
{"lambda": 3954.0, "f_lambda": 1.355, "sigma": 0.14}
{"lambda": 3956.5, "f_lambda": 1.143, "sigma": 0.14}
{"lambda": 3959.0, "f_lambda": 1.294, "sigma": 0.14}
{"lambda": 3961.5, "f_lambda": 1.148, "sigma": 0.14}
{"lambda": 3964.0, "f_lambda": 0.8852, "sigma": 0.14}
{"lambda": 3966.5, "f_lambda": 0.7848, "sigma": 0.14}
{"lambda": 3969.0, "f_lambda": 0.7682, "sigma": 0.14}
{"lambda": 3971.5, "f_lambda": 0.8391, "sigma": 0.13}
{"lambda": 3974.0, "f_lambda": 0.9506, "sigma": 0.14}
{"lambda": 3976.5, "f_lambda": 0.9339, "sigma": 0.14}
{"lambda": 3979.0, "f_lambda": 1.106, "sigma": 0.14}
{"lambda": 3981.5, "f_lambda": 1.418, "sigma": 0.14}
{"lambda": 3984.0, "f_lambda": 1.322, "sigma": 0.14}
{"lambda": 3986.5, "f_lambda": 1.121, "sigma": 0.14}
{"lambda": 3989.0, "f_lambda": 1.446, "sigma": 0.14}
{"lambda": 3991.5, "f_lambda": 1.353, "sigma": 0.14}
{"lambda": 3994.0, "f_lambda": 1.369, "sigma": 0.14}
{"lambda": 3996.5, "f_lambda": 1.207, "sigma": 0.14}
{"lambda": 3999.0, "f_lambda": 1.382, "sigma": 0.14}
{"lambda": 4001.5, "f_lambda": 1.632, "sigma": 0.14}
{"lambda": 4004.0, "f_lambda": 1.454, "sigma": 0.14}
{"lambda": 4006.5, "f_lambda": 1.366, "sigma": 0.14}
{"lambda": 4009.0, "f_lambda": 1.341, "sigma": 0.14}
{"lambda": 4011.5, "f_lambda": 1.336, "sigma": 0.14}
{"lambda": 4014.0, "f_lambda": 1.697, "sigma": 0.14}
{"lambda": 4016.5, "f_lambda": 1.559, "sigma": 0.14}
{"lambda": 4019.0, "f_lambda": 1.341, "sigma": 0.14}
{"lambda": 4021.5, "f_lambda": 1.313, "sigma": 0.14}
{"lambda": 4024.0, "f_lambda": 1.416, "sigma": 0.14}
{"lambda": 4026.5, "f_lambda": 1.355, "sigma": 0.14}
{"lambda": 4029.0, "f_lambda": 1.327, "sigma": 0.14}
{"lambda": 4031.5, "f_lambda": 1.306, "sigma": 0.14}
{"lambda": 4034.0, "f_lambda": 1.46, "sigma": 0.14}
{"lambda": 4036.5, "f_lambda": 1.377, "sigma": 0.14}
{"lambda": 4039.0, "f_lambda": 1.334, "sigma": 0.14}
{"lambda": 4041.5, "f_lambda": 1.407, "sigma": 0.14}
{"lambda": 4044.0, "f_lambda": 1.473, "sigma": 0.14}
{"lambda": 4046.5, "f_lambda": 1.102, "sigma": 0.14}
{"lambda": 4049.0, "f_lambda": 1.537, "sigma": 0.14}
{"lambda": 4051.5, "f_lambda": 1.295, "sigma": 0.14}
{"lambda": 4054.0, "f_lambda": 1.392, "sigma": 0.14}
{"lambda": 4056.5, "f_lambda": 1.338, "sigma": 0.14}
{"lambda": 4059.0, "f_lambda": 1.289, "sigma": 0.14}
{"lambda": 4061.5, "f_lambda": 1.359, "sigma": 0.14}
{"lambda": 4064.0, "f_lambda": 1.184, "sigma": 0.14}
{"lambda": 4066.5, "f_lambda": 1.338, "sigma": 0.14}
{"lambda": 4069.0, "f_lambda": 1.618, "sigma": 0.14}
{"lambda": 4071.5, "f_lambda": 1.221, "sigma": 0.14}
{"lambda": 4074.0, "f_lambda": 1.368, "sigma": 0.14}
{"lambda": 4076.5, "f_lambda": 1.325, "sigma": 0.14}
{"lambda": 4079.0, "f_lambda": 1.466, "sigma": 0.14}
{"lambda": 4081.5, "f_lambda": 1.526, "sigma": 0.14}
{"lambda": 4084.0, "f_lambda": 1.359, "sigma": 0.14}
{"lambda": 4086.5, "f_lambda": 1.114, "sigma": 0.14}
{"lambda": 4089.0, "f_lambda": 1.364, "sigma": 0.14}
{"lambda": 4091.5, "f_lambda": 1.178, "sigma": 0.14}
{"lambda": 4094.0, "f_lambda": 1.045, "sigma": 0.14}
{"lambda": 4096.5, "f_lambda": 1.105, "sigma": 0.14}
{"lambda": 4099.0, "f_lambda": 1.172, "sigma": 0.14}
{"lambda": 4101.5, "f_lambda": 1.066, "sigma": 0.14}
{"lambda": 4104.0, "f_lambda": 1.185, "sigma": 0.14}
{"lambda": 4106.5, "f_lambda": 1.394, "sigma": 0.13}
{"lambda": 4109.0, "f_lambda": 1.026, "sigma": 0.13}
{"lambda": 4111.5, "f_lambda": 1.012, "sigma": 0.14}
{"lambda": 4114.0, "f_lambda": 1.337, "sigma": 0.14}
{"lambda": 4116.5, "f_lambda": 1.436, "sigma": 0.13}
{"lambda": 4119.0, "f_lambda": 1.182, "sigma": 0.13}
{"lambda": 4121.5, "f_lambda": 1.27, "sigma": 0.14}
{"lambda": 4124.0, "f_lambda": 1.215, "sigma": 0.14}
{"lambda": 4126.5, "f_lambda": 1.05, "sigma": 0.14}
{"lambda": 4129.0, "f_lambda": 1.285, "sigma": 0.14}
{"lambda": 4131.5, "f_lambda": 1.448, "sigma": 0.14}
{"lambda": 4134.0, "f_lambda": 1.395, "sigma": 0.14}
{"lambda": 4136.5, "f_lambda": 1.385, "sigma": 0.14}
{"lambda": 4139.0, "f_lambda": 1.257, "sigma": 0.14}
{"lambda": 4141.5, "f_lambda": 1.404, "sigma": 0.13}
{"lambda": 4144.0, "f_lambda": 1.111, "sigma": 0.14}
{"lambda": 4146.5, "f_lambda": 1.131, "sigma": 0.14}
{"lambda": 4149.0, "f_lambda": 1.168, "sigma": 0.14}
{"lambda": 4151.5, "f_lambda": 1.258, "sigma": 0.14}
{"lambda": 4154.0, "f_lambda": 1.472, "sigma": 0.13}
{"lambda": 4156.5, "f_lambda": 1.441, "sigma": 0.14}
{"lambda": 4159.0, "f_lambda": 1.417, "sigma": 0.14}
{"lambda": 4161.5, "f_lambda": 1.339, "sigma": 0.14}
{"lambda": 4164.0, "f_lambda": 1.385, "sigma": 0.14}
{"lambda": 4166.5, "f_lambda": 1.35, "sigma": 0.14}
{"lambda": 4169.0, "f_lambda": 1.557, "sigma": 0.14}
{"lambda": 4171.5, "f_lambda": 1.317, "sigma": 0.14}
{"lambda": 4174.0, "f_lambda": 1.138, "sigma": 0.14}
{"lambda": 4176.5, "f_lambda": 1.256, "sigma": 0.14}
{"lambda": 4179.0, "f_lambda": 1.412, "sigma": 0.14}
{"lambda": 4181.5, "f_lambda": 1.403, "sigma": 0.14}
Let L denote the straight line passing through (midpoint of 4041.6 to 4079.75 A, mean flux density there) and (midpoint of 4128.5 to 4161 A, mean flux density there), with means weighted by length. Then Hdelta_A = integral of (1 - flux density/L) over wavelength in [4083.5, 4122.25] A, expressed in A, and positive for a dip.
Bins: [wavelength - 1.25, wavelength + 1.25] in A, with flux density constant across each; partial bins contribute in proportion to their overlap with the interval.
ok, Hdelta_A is 4.0 A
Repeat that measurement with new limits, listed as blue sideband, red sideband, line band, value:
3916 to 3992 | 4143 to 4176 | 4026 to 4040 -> -1.9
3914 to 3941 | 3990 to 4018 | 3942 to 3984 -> 5.6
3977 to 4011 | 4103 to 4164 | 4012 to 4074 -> -2.8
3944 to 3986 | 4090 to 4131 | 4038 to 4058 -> -3.6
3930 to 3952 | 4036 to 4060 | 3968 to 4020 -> -2.6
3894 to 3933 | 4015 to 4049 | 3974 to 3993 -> 1.2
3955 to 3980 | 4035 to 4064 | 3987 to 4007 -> -4.9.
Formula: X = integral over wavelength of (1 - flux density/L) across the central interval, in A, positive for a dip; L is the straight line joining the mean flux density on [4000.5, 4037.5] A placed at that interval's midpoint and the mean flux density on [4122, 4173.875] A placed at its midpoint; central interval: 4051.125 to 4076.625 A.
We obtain 0.75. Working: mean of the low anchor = 1.42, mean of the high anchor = 1.31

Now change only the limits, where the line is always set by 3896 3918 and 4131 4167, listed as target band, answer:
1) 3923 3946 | 3.6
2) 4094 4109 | 1.7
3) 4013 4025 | -1.7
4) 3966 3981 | 4.0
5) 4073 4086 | -0.9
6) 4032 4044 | -1.0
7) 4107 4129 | 1.9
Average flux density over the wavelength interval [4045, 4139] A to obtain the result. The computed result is 1.28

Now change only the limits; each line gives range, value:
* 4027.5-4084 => 1.37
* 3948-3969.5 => 1.12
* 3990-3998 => 1.32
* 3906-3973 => 1.13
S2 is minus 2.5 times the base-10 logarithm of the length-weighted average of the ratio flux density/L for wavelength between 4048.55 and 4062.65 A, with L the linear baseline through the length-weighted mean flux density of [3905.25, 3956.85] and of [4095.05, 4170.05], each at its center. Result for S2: -0.099 mag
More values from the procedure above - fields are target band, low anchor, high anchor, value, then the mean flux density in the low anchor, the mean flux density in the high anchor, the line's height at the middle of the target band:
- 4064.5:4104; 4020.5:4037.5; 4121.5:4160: 0.04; 1.37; 1.29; 1.33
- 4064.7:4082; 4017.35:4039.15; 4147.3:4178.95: -0.03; 1.36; 1.34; 1.36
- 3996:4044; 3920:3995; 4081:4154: -0.20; 1.12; 1.24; 1.17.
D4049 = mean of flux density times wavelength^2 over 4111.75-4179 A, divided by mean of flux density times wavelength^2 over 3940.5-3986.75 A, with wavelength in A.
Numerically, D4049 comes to 1.3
